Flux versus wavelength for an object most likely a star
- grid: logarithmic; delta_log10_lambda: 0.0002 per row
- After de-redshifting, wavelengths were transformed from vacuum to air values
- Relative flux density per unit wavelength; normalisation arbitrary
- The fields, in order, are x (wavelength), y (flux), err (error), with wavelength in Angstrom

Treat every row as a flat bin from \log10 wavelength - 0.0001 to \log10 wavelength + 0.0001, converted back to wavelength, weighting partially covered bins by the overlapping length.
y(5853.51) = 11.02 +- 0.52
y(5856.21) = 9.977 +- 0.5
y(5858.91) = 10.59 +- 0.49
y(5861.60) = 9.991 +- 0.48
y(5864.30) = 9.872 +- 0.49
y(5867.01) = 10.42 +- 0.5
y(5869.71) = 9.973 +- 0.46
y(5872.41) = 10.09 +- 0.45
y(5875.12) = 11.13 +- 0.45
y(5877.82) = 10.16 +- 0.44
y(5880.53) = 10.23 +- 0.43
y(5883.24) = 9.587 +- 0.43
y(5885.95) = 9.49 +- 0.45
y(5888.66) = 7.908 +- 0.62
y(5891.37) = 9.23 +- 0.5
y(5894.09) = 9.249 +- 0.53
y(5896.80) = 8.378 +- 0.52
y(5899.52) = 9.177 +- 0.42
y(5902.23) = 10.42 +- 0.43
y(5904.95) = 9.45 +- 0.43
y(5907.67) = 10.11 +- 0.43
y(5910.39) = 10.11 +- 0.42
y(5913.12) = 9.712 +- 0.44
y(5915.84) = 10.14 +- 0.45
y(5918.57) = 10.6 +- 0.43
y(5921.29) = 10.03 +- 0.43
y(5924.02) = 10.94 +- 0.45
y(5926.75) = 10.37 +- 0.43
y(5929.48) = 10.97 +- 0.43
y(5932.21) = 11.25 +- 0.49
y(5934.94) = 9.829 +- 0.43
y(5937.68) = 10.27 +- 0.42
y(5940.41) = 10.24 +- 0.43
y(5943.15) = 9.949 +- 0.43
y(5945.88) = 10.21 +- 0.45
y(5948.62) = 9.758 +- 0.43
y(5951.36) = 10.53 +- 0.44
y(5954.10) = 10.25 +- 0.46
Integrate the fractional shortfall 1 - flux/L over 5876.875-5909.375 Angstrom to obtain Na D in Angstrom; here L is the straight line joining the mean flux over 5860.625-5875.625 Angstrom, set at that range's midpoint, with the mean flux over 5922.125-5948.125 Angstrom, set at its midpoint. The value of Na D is 2.63 Angstrom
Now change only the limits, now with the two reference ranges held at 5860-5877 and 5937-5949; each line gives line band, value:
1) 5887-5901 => 1.90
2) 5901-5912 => 0.18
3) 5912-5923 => 0.00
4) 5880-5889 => 0.75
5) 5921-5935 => -0.74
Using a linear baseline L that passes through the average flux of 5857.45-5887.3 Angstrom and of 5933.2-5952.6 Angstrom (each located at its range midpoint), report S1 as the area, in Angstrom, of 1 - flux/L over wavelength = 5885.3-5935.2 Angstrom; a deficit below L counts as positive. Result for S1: 1.3 Angstrom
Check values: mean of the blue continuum 10.1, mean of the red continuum 10.1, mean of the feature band 9.87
